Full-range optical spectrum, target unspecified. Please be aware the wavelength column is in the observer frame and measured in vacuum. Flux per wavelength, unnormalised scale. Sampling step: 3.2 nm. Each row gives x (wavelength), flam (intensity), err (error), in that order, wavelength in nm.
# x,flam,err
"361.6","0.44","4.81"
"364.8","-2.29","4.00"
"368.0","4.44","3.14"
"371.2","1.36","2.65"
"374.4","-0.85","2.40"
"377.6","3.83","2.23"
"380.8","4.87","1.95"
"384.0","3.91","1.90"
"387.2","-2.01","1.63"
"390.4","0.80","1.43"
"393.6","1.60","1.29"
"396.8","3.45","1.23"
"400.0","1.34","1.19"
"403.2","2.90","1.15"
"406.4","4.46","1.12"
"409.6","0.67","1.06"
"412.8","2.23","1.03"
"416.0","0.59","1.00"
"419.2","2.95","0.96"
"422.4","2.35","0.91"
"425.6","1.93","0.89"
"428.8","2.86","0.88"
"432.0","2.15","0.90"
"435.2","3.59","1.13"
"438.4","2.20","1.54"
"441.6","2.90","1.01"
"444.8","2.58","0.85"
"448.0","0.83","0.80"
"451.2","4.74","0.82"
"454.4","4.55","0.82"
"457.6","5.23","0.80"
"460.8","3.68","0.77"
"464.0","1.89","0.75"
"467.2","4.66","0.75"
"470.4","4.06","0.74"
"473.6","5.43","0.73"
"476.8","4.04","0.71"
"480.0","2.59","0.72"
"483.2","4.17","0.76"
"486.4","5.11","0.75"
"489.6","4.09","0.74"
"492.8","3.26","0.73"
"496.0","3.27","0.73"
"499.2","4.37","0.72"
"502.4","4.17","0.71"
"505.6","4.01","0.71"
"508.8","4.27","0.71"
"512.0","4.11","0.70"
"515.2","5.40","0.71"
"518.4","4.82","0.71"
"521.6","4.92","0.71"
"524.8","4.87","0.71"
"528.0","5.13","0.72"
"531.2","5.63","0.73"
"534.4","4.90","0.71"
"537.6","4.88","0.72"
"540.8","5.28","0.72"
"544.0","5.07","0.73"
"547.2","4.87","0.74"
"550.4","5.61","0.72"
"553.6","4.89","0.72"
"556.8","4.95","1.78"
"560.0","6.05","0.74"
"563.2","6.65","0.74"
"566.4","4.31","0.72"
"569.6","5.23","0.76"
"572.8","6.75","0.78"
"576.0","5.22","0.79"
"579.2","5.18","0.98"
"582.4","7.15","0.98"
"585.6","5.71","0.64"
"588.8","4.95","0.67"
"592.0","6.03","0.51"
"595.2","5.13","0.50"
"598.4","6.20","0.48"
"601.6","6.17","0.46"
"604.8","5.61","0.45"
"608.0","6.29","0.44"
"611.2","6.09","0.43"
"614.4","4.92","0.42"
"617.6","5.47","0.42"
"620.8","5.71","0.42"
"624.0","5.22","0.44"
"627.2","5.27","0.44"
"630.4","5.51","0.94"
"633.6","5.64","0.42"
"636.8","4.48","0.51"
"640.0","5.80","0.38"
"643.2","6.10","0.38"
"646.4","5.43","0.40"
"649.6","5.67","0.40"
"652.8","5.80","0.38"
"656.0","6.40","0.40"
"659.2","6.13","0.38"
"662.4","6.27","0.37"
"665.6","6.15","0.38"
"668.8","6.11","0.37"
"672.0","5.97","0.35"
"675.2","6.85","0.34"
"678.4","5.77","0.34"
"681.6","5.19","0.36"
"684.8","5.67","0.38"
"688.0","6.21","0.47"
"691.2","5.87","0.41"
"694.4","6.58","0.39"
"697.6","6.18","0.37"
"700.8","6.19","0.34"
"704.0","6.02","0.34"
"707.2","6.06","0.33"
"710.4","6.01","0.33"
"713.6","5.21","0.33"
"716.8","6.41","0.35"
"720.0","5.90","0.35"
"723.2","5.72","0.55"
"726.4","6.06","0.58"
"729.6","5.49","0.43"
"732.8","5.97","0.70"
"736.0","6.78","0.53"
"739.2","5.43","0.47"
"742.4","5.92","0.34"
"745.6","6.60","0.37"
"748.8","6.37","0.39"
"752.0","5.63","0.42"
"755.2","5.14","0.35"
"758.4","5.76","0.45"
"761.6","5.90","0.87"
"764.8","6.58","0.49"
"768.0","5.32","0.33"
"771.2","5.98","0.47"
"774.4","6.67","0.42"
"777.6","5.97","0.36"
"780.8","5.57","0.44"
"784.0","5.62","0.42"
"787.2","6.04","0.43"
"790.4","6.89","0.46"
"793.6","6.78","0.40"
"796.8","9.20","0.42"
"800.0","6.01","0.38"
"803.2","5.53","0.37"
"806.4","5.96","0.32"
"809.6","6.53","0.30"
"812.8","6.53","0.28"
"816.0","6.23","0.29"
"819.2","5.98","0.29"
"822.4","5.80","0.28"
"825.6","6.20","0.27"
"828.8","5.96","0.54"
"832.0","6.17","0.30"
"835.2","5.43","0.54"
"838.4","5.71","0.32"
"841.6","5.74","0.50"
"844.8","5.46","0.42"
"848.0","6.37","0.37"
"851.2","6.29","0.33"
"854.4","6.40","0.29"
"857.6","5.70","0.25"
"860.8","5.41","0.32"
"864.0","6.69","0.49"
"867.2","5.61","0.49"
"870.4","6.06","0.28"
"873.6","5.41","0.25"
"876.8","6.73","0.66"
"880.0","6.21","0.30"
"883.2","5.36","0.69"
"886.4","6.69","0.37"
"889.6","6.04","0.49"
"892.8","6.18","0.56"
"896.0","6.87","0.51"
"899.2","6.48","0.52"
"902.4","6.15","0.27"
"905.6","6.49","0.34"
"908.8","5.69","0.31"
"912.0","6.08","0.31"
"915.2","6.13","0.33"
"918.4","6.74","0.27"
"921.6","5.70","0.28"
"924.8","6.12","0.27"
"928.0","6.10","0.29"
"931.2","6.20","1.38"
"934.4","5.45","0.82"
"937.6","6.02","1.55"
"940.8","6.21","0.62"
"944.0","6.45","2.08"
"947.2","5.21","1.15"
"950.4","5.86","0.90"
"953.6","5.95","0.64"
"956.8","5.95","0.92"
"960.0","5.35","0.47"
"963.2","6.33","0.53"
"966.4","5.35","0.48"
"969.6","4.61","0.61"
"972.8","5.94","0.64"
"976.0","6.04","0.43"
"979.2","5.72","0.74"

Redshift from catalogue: 0.211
